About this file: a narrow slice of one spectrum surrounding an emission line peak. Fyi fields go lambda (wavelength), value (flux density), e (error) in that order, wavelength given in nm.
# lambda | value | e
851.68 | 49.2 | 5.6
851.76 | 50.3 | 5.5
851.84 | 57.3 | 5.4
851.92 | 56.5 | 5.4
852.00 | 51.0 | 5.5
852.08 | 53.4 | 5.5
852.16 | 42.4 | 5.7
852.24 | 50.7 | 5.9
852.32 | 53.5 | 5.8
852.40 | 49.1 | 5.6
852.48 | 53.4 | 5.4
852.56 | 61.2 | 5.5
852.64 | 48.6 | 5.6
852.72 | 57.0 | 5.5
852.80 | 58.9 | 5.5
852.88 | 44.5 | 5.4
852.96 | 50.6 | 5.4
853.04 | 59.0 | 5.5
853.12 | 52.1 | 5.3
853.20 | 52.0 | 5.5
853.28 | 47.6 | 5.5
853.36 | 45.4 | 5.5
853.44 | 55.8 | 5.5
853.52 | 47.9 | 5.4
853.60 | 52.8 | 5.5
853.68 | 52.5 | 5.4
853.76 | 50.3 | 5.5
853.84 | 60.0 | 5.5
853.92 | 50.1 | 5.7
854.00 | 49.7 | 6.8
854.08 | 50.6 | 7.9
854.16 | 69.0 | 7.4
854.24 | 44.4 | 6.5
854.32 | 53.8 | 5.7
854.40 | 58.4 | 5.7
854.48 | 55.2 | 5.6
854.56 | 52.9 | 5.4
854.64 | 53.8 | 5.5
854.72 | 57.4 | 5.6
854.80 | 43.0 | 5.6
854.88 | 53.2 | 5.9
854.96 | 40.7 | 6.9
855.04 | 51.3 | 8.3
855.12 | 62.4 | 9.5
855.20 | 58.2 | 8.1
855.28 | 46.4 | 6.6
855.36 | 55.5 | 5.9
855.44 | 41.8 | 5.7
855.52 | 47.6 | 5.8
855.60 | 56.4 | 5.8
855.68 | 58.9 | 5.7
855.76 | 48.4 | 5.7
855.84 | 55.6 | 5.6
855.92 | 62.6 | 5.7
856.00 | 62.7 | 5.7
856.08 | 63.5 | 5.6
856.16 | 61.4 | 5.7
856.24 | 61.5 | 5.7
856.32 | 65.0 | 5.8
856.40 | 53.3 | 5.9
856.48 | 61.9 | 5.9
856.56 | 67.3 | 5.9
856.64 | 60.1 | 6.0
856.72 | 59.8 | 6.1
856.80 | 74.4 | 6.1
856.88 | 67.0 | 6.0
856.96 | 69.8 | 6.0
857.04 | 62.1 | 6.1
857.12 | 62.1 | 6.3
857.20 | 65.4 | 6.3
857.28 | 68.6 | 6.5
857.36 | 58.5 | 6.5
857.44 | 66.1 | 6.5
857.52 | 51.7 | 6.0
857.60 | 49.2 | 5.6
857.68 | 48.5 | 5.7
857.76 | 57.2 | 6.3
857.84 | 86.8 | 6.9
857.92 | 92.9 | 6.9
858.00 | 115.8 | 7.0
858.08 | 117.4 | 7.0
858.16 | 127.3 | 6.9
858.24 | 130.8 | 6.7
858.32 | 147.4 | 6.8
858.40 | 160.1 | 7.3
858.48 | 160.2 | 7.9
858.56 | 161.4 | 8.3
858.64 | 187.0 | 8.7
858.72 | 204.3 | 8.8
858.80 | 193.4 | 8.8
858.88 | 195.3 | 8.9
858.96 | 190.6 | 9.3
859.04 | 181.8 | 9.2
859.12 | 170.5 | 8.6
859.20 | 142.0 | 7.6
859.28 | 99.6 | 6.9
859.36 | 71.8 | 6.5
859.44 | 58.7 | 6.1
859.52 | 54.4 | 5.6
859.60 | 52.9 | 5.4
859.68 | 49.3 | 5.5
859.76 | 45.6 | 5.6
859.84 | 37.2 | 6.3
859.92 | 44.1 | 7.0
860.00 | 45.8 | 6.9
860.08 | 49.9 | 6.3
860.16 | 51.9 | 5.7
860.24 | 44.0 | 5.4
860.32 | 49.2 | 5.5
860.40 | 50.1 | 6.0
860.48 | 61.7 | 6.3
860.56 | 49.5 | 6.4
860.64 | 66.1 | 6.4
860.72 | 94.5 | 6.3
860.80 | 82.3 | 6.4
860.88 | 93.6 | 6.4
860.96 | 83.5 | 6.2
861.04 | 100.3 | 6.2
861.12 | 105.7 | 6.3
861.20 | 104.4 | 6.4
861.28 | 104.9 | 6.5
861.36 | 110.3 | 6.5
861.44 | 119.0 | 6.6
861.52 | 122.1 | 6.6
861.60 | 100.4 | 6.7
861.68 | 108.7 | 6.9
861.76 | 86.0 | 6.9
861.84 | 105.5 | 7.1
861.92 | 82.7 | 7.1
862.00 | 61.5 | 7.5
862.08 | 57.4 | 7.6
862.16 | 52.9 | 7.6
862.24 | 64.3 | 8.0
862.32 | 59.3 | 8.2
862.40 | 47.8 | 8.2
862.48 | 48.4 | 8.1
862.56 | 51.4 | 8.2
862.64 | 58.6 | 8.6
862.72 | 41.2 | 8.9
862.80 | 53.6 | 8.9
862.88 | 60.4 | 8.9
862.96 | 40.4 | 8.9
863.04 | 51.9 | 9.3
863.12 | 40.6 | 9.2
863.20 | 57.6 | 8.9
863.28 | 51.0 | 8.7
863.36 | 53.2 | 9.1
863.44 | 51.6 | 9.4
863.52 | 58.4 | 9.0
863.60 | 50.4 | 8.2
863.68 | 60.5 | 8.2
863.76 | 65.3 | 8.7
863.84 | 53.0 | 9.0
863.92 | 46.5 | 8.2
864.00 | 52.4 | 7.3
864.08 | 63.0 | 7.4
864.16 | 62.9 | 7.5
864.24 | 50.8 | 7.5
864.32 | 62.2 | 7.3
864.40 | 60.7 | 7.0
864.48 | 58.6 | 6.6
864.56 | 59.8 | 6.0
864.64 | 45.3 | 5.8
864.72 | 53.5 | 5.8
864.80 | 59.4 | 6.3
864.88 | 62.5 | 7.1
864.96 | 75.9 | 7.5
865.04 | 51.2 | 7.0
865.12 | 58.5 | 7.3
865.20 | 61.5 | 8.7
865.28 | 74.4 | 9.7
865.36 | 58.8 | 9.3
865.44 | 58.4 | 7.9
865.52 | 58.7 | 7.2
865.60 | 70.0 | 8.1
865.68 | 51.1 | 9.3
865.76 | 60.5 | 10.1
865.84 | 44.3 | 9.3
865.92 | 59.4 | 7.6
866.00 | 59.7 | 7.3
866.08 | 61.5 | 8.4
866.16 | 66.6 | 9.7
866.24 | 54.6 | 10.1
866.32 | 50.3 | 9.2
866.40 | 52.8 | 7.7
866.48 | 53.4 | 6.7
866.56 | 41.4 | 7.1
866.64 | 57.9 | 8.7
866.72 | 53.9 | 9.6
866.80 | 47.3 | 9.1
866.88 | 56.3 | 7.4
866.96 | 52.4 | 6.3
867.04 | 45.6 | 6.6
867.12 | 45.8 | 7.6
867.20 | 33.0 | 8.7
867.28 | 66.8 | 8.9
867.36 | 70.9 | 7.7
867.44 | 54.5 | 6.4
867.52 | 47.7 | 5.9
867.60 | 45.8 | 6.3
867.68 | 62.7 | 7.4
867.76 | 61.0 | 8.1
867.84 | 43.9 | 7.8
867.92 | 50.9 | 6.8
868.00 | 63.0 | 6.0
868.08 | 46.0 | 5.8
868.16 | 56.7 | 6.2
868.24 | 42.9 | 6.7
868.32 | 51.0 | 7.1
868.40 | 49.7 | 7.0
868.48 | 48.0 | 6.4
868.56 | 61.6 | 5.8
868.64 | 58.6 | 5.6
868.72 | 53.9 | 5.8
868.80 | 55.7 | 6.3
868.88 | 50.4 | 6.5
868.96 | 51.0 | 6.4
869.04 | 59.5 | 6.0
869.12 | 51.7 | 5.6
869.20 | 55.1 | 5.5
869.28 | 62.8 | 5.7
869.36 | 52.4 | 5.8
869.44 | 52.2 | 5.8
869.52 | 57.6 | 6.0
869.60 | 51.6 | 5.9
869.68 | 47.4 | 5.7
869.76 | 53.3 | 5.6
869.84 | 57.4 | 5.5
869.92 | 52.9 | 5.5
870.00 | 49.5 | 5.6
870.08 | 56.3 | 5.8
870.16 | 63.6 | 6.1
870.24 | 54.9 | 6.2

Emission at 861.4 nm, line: [N II]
